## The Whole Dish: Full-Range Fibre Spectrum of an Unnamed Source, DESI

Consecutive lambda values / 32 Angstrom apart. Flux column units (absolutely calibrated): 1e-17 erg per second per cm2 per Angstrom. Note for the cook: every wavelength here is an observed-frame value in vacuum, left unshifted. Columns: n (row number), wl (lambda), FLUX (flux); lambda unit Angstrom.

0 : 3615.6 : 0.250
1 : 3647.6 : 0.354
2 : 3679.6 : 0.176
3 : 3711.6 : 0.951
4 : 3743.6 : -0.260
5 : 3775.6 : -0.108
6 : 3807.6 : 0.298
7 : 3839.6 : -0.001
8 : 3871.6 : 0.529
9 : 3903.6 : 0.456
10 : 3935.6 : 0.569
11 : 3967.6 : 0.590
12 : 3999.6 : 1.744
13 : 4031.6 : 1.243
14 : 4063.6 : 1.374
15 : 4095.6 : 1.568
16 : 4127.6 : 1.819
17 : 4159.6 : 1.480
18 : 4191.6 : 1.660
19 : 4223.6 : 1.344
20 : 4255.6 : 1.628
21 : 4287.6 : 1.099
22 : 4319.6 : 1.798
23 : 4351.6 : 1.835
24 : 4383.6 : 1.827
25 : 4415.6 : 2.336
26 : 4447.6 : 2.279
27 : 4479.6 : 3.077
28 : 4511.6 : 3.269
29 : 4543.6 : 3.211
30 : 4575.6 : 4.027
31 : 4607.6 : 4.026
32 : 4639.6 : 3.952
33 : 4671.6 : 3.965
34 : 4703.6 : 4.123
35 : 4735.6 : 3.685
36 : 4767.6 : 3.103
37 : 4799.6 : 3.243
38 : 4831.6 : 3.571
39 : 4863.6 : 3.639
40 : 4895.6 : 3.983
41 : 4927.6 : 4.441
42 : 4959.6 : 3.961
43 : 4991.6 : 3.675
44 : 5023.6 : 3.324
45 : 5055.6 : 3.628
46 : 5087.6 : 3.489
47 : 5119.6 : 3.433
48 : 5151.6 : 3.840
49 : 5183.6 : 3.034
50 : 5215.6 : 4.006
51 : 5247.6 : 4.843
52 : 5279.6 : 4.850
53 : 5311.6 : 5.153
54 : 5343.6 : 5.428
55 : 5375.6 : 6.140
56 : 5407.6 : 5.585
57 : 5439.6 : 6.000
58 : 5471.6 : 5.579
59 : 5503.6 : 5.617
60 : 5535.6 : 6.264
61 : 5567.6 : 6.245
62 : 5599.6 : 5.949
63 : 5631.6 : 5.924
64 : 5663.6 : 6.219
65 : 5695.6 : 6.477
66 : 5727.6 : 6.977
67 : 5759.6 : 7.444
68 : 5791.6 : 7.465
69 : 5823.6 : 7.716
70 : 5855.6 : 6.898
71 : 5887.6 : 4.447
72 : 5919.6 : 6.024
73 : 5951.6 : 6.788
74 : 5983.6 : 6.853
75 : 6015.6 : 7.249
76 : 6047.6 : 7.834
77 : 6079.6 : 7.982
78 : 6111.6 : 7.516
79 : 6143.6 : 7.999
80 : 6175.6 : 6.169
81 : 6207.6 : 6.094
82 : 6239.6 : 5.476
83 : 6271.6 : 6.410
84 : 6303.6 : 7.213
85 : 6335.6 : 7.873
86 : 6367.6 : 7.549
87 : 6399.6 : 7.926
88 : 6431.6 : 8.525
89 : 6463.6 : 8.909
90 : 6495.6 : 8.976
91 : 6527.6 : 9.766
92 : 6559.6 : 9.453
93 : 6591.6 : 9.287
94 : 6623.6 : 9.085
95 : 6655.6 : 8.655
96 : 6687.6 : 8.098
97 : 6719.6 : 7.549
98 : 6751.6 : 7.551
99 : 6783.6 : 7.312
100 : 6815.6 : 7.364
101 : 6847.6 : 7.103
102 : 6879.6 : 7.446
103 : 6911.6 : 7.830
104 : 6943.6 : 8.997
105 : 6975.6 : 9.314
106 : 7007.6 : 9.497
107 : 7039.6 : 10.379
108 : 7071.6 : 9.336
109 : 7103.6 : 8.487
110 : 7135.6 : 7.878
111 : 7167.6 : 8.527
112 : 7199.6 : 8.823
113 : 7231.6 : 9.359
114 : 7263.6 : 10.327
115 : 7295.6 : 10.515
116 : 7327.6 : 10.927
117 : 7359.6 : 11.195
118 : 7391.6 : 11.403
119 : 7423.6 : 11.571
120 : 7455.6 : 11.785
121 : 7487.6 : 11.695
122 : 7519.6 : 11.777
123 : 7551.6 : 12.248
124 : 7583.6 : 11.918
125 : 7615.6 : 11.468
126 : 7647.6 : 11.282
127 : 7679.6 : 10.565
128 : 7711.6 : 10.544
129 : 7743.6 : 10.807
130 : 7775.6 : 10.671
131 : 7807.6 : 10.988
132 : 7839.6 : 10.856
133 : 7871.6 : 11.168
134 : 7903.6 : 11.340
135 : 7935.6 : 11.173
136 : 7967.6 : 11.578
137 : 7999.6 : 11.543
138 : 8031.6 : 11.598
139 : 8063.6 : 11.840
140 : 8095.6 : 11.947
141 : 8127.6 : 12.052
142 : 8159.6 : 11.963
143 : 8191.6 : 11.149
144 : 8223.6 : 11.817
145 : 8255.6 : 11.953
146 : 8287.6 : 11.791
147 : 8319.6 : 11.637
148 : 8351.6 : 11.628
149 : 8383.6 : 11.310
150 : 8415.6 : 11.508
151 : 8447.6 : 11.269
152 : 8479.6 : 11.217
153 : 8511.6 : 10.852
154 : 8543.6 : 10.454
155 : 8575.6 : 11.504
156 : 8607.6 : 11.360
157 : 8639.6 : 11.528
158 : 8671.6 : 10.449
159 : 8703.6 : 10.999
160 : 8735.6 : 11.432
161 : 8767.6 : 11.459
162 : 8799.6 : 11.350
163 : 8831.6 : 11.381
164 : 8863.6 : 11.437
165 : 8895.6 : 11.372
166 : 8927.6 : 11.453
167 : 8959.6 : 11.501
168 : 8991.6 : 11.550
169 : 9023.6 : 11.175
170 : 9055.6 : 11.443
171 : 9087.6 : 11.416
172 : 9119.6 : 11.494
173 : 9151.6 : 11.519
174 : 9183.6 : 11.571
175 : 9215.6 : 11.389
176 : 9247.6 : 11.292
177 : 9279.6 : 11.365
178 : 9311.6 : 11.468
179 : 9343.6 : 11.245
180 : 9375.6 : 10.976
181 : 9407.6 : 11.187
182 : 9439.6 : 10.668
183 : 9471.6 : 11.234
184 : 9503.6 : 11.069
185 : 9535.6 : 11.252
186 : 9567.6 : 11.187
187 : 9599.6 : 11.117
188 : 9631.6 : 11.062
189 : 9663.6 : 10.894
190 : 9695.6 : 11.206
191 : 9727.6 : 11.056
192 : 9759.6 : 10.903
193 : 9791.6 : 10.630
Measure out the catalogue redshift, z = 0.000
